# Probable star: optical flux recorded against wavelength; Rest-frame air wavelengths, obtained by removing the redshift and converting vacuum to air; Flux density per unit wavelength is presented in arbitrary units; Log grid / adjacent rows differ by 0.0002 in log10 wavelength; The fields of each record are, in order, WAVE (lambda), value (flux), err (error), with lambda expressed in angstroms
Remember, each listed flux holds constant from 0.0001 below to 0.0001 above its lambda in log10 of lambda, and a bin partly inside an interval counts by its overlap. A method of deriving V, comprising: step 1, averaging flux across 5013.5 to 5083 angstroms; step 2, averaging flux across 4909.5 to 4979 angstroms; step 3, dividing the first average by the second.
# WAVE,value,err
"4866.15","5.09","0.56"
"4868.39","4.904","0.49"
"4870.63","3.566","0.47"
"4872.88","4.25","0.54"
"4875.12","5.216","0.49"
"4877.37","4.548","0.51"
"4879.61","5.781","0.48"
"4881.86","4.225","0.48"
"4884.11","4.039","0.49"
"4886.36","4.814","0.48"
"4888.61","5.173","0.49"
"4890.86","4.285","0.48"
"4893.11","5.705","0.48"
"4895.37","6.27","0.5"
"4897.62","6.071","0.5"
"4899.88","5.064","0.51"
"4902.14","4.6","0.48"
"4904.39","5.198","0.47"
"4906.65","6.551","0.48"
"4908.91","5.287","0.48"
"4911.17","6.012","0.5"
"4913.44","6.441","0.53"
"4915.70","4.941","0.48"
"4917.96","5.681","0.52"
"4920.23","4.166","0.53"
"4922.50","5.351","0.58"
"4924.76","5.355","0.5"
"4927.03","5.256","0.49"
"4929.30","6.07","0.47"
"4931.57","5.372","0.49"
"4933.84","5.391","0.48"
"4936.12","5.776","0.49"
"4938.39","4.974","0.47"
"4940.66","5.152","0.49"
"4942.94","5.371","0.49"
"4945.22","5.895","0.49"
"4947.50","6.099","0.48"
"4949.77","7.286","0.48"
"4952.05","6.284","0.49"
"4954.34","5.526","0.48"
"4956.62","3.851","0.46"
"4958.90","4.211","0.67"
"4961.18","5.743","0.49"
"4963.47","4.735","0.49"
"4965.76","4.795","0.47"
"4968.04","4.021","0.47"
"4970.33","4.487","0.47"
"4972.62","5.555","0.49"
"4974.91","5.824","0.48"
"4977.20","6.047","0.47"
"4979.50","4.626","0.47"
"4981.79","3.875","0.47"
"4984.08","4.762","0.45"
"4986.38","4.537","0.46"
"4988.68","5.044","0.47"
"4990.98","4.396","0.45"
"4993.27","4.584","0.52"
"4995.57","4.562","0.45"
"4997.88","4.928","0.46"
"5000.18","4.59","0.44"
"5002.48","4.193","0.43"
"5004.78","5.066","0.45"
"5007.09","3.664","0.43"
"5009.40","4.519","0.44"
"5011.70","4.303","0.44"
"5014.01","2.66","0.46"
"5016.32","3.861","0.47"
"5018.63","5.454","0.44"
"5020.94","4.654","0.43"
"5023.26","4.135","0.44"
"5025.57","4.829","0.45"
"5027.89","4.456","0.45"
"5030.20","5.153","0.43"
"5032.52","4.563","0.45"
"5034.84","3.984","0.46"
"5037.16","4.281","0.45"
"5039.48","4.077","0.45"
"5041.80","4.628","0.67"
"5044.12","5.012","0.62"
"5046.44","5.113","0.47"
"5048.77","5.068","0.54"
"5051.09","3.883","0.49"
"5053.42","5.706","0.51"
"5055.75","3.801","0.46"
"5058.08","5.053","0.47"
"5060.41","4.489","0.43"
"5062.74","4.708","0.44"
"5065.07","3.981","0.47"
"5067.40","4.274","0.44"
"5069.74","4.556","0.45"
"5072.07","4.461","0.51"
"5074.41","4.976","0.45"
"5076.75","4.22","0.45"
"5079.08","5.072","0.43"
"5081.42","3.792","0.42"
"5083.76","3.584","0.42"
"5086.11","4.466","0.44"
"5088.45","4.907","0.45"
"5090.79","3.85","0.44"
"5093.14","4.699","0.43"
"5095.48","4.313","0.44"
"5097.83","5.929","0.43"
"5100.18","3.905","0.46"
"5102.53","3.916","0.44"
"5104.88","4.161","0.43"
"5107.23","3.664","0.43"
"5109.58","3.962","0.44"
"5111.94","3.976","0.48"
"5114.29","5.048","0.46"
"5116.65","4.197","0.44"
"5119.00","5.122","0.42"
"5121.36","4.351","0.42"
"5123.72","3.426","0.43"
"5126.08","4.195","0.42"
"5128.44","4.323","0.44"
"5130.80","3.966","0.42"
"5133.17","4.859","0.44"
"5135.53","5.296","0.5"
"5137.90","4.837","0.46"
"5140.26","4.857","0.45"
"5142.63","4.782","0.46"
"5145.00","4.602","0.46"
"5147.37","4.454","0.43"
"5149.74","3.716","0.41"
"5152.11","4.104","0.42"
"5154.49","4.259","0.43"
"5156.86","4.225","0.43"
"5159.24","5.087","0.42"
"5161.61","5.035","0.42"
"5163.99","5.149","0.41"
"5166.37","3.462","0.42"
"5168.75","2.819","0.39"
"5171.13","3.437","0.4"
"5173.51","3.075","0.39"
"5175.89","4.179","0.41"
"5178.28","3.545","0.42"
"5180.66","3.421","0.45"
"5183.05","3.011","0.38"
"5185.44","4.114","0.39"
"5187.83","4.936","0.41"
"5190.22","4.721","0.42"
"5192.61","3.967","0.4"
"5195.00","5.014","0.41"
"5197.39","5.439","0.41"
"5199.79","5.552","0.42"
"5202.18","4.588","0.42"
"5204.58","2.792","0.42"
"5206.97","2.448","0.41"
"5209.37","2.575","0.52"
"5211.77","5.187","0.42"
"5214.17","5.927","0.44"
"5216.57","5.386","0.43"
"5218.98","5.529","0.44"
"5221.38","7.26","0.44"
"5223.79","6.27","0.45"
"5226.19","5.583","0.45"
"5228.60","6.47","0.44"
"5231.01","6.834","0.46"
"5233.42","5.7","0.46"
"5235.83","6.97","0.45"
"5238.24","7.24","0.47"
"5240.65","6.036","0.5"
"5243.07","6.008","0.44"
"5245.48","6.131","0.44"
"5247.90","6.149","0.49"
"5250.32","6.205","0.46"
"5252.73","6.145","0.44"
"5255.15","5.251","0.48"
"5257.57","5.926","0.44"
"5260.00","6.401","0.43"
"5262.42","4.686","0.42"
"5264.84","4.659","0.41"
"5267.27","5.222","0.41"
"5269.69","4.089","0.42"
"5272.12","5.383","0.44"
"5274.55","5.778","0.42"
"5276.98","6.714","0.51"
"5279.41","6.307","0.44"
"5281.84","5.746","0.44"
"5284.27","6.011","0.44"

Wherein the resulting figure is 0.8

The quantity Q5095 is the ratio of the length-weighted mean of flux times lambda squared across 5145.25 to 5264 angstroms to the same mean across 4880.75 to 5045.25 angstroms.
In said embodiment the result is 1.10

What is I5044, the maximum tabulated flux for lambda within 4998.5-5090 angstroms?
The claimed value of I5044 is 5.706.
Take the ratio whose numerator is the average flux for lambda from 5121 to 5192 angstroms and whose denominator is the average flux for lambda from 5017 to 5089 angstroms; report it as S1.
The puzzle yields 0.92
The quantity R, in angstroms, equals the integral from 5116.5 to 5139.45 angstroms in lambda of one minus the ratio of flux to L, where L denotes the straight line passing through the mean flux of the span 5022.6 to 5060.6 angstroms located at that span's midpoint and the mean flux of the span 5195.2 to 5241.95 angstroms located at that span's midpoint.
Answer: 2.5 angstroms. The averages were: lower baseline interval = 4.61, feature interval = 4.48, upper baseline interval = 5.46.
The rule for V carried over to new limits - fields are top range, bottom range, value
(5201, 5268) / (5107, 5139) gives 1.27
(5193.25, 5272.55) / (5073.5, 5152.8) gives 1.25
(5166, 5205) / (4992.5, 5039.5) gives 0.92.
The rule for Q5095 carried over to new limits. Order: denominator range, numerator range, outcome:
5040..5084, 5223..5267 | 1.42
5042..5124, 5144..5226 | 1.03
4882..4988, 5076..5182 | 0.88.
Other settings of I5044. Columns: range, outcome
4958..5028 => 6.047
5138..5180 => 5.149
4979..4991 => 5.044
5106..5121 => 5.122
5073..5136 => 5.929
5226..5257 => 7.24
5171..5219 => 5.927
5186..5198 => 5.439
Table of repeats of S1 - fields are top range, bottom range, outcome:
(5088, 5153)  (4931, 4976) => 0.83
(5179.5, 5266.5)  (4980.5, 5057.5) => 1.18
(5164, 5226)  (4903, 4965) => 0.80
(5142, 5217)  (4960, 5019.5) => 0.91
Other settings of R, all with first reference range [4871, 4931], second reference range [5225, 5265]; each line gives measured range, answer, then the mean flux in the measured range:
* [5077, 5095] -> 4.3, 4.33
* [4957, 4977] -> 1.7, 4.94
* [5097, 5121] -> 5.7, 4.36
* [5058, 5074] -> 3.2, 4.49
